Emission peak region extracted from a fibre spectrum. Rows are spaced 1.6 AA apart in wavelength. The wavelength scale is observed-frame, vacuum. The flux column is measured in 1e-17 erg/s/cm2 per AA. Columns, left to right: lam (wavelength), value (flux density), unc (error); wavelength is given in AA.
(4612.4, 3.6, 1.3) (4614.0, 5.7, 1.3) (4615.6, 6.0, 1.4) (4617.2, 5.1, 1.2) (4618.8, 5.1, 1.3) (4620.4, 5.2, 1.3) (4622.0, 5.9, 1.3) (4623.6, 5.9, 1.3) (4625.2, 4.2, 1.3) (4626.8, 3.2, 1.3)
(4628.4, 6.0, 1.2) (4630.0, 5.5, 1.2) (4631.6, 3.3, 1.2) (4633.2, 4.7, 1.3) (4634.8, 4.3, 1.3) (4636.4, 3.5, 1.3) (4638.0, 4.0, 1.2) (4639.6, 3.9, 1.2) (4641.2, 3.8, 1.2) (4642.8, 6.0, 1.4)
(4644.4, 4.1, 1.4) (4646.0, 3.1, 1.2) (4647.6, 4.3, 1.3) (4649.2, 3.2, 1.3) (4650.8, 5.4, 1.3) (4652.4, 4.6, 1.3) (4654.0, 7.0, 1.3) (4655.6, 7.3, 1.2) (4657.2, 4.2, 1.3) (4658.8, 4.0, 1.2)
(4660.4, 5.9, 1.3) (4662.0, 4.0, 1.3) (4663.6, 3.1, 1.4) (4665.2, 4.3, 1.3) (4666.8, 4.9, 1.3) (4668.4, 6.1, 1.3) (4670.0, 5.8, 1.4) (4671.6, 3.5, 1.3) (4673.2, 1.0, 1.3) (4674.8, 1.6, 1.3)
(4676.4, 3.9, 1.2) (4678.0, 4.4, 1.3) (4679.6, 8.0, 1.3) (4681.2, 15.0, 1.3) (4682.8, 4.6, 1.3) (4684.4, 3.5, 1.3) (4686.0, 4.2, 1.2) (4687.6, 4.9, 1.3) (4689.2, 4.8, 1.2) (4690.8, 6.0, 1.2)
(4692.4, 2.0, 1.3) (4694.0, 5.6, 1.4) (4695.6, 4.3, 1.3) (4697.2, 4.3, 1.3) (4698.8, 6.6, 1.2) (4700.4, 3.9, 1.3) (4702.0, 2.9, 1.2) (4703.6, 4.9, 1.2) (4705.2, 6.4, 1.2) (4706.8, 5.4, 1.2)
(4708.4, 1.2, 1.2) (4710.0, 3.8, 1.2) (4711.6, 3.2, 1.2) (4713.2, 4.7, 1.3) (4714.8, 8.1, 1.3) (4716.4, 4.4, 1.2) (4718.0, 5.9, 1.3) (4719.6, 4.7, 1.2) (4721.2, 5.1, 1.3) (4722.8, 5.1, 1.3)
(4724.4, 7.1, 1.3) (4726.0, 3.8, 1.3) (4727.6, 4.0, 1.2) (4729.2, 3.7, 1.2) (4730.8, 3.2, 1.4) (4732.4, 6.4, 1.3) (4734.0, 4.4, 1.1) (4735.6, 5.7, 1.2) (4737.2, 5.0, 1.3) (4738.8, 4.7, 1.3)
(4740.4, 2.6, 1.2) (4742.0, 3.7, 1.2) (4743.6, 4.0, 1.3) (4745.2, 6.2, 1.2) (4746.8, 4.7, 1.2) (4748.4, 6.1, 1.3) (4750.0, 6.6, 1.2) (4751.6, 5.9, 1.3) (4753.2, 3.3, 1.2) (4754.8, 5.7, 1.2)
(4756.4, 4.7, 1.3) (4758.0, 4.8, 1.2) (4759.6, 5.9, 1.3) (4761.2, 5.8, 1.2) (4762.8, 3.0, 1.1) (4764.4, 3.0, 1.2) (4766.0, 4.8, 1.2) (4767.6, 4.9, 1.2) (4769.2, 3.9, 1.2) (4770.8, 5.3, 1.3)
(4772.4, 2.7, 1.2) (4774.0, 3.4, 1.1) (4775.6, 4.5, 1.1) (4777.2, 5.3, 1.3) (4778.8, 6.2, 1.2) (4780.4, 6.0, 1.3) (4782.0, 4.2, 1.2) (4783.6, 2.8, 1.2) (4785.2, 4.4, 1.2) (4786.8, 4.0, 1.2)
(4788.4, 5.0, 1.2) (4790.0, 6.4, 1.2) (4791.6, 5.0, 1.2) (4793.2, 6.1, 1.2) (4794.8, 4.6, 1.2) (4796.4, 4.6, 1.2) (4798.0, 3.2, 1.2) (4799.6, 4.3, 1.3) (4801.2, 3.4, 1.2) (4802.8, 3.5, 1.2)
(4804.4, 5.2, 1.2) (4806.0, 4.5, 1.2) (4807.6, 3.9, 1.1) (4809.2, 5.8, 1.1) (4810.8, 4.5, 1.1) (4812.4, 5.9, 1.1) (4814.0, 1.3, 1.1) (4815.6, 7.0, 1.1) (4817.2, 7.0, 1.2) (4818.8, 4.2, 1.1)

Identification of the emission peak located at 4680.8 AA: Hgamma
